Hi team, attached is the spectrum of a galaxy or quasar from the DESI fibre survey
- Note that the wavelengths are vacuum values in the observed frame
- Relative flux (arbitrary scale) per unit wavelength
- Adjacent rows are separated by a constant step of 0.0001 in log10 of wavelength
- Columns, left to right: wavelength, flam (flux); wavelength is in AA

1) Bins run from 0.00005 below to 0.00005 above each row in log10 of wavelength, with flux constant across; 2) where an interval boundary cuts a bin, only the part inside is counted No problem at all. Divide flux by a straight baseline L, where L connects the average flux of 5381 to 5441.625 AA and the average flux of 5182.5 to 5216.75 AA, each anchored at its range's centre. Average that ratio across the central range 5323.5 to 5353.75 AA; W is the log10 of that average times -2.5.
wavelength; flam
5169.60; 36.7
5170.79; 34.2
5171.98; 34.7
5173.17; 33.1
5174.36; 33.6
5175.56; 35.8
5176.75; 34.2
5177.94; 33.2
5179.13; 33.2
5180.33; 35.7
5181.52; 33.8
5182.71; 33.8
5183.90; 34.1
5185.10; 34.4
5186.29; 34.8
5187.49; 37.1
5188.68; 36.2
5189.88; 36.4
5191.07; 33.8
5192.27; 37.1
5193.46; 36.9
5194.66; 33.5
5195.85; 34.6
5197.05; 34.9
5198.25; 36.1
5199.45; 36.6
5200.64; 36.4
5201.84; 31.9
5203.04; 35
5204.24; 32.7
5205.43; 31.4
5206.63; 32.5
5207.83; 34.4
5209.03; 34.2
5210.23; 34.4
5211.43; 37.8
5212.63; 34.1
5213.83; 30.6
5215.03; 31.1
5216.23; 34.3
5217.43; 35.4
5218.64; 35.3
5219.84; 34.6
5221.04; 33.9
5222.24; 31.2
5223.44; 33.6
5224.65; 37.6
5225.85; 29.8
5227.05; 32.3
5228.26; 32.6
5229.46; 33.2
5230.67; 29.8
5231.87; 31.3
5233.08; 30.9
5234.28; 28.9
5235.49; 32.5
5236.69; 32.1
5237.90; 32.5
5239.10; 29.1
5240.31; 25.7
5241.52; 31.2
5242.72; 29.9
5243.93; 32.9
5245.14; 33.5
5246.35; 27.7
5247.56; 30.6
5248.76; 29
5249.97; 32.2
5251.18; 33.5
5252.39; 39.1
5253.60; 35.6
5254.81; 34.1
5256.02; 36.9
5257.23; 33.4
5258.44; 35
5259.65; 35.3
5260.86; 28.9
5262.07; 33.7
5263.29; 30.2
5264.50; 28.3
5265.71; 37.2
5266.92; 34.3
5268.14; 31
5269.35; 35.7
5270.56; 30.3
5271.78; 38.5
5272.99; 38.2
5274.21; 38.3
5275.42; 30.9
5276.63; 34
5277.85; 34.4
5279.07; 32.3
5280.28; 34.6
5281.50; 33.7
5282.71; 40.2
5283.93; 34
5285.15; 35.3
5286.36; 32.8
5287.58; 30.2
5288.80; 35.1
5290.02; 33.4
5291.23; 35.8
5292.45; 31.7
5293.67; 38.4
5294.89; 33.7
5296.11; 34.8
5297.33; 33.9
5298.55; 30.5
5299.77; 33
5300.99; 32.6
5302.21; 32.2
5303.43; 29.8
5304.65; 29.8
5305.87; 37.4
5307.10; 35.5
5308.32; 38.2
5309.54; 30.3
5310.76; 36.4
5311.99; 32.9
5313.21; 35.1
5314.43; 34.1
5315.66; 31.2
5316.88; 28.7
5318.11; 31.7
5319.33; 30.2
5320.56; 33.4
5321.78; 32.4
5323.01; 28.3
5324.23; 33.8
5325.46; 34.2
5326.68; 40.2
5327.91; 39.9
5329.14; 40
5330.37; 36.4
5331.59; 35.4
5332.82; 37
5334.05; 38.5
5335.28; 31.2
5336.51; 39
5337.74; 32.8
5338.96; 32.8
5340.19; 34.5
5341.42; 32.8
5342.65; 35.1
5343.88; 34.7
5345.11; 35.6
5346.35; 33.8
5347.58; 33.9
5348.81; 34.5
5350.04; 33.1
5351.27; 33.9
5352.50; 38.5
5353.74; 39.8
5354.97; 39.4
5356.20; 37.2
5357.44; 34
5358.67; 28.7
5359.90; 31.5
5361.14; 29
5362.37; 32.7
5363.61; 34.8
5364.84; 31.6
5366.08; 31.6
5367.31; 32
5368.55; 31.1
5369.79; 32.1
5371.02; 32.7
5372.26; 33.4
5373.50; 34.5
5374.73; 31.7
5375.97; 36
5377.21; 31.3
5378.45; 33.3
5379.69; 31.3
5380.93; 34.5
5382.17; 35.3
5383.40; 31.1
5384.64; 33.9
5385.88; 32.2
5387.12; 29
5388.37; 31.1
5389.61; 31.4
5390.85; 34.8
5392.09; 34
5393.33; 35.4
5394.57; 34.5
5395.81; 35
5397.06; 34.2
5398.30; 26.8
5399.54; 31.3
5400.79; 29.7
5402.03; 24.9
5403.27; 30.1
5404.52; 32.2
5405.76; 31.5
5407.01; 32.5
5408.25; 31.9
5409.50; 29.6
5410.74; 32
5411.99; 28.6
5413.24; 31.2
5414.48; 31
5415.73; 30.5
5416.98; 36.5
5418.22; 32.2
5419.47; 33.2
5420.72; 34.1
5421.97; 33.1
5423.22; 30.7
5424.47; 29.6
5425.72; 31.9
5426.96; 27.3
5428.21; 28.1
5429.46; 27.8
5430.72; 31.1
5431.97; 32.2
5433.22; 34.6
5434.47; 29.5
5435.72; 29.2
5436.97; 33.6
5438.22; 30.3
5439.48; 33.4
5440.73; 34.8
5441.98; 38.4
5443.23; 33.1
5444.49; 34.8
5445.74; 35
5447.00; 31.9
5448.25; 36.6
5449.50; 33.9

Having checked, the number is -0.09 mag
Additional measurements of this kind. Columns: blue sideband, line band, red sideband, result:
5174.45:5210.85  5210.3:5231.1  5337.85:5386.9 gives 0.033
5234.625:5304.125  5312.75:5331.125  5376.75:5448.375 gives -0.039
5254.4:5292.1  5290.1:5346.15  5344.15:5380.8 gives -0.010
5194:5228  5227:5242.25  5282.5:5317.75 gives 0.100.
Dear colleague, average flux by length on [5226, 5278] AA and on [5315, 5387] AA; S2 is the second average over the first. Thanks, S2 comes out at 1.0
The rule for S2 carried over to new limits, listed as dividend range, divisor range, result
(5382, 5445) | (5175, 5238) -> 0.94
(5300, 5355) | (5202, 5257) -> 1.05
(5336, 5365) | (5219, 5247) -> 1.09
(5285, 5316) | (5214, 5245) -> 1.05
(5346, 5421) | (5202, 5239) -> 0.99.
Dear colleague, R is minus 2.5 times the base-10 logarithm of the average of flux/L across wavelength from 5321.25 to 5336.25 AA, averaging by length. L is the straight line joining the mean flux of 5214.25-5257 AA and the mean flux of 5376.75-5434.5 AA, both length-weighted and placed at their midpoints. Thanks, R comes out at -0.12 mag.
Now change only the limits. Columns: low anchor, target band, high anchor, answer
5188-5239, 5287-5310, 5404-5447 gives -0.018 mag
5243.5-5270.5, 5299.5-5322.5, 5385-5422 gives -0.009 mag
